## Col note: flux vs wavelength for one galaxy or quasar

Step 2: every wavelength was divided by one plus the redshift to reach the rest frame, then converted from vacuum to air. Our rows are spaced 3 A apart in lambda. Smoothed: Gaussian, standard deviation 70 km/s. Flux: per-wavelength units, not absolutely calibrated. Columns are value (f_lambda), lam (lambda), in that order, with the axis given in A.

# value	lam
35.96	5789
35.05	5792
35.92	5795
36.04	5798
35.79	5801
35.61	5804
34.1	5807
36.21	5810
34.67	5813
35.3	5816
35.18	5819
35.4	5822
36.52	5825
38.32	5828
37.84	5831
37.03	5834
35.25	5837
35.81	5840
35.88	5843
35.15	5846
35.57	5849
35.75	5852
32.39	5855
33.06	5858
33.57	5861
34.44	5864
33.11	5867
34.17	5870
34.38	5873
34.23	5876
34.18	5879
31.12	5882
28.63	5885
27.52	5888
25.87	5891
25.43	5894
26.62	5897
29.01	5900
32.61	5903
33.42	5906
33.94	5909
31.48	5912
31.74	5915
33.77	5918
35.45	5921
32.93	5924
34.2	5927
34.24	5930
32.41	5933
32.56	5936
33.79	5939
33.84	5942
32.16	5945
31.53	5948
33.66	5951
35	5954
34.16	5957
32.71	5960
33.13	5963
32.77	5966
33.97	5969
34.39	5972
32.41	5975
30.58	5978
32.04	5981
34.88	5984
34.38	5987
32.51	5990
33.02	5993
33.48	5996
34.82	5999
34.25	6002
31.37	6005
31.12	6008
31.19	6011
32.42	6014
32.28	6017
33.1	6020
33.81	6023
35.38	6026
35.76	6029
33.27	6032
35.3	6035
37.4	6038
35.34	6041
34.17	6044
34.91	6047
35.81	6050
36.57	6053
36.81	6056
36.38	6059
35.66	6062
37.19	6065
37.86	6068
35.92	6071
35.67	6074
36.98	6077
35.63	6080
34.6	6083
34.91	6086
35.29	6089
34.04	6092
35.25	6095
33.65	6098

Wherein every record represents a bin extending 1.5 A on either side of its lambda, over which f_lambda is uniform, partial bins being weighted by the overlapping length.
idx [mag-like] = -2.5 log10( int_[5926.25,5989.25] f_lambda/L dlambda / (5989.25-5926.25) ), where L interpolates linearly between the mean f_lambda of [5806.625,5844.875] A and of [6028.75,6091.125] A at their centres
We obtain 0.08 mag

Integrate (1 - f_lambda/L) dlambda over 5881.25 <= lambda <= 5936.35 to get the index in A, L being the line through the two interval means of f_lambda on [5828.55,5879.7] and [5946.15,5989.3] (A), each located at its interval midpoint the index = 4.7 A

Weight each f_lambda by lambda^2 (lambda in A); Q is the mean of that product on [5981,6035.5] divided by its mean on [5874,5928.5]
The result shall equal 1.1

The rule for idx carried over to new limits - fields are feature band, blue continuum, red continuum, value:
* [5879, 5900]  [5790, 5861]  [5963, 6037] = 0.23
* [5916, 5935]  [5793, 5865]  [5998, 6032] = 0.02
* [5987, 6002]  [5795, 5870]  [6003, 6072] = 0.04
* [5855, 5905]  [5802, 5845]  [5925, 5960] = 0.12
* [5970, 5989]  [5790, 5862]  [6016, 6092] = 0.07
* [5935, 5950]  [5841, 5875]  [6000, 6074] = 0.06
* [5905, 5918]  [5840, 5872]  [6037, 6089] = 0.07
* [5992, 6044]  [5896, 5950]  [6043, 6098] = 0.03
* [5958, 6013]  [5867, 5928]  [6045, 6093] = 0.03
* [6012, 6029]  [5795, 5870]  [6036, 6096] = 0.07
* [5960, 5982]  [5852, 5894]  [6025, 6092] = 0.04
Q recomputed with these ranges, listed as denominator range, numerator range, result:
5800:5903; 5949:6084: 1.08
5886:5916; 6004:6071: 1.22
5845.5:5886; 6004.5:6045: 1.06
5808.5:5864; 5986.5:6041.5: 1.01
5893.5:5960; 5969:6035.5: 1.05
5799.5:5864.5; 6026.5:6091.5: 1.09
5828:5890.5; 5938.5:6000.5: 1.02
